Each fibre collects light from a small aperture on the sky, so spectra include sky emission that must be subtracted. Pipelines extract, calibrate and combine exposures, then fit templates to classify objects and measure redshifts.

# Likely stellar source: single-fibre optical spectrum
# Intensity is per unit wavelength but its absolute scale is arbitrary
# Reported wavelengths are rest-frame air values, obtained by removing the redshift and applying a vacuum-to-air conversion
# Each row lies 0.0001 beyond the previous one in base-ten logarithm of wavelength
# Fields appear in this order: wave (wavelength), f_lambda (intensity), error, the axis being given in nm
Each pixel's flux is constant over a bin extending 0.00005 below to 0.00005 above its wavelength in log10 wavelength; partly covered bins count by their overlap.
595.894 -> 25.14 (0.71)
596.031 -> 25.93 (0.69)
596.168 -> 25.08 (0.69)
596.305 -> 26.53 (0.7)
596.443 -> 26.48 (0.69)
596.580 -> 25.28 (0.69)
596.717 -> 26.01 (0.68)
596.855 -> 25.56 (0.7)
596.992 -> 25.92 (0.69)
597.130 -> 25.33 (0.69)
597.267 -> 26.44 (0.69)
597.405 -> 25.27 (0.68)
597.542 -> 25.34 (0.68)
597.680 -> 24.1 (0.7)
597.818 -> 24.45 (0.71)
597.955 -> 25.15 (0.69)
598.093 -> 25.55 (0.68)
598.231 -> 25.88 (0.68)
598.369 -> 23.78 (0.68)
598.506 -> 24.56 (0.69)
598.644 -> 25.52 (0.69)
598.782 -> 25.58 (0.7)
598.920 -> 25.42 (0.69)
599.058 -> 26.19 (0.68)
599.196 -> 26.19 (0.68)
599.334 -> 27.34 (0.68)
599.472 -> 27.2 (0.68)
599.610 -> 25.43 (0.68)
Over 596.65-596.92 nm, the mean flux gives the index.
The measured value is 25.7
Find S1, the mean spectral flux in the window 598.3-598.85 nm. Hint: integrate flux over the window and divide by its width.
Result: 24.9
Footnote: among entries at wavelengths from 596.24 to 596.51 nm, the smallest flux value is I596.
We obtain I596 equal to 26.48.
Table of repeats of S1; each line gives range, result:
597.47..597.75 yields 24.7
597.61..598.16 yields 24.8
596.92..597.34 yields 25.9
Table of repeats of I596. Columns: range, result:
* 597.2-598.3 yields 24.1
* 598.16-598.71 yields 23.78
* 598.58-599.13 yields 25.42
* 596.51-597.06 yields 25.28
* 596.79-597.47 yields 25.27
